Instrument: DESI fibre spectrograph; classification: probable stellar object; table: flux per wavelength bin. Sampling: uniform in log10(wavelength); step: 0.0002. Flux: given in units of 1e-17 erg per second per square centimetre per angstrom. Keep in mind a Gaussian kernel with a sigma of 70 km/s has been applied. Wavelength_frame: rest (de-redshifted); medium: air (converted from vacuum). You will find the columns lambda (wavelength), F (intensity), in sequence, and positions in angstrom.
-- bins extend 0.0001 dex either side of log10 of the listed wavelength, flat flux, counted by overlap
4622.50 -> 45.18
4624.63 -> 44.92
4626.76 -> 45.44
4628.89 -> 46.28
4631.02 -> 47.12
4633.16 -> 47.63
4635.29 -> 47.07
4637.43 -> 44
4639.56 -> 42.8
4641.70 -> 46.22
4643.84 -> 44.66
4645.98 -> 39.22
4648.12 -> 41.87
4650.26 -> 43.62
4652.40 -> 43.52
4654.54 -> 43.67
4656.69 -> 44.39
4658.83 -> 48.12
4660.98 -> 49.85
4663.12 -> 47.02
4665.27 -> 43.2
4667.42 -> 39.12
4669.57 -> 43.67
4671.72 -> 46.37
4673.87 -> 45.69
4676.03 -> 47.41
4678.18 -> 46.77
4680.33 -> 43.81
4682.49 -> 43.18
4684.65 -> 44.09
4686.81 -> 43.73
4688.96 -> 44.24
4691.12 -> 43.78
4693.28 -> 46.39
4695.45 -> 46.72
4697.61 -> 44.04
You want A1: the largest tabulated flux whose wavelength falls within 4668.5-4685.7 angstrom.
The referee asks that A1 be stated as 47.41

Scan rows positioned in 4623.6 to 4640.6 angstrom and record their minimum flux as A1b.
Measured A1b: 42.8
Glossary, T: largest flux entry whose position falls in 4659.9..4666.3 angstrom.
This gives 49.85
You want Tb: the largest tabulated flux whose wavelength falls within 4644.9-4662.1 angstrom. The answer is 49.85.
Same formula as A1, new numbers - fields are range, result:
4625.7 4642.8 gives 47.63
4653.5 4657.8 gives 44.39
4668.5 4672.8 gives 46.37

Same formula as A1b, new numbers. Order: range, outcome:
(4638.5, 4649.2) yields 39.22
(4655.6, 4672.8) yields 39.12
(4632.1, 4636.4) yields 47.07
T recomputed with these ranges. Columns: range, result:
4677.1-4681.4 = 46.77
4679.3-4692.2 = 44.24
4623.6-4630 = 46.28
